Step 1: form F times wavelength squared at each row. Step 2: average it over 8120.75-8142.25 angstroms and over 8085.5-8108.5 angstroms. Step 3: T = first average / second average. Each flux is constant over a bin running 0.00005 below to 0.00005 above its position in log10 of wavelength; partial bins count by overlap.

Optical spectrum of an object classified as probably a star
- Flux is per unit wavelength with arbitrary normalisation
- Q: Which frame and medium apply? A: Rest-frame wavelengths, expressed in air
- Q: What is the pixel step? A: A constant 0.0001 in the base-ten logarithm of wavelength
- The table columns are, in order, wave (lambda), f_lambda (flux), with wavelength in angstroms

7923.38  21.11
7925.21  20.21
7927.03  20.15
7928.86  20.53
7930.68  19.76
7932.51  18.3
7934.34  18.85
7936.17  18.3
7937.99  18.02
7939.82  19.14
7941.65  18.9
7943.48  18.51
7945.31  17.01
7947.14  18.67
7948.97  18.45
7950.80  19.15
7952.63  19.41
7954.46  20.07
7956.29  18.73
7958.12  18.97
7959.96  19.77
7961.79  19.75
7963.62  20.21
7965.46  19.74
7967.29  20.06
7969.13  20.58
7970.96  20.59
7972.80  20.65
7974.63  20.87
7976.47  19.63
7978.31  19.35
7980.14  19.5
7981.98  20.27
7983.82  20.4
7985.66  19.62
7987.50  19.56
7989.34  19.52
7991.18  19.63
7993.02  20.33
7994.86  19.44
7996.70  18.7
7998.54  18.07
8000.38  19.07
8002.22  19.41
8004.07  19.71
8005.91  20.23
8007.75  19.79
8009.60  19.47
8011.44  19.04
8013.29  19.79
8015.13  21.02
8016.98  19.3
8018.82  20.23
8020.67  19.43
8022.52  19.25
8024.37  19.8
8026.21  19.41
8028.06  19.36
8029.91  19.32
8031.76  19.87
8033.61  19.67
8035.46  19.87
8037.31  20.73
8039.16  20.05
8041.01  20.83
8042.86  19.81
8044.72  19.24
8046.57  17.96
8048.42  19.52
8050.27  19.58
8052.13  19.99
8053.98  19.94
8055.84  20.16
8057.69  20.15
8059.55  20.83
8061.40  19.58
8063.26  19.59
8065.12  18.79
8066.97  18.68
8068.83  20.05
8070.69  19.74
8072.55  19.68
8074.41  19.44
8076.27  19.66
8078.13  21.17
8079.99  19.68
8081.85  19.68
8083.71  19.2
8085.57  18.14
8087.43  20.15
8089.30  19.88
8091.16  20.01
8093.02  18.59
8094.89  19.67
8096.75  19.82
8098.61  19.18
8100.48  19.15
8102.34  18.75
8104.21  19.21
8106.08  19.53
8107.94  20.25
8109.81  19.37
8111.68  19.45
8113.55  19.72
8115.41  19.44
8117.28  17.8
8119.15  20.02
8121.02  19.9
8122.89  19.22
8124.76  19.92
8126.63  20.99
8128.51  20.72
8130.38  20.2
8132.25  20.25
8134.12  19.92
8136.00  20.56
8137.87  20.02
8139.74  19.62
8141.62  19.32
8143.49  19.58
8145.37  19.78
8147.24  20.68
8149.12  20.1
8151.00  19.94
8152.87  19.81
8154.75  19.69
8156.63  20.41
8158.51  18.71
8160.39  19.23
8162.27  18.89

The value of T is 1.04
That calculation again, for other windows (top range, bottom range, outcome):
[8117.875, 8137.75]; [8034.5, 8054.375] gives 1.04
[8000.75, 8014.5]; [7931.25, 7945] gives 1.08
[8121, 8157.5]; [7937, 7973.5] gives 1.09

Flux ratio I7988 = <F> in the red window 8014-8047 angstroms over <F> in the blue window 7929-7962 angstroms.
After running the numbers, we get 1.05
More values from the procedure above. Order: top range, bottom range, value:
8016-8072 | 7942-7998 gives 1.01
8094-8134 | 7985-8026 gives 1.00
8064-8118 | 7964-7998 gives 0.98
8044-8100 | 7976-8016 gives 1.00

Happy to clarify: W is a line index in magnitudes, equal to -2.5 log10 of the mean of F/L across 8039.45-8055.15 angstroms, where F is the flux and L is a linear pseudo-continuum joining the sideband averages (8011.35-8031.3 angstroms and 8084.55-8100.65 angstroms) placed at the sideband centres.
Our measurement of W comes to -0.003 mag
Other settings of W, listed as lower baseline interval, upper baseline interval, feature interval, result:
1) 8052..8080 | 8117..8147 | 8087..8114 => 0.02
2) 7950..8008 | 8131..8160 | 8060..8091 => 0.01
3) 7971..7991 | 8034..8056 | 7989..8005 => 0.03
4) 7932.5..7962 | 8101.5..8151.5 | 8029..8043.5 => -0.04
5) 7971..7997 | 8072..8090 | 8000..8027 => 0.01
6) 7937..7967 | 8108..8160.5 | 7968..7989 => -0.05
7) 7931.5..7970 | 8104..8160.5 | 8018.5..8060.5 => -0.02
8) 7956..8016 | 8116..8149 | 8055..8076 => 0.01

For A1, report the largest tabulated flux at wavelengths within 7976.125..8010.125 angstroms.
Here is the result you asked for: 20.4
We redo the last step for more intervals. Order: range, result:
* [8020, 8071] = 20.83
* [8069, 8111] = 21.17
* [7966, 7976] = 20.87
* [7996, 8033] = 21.02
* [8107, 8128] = 20.99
